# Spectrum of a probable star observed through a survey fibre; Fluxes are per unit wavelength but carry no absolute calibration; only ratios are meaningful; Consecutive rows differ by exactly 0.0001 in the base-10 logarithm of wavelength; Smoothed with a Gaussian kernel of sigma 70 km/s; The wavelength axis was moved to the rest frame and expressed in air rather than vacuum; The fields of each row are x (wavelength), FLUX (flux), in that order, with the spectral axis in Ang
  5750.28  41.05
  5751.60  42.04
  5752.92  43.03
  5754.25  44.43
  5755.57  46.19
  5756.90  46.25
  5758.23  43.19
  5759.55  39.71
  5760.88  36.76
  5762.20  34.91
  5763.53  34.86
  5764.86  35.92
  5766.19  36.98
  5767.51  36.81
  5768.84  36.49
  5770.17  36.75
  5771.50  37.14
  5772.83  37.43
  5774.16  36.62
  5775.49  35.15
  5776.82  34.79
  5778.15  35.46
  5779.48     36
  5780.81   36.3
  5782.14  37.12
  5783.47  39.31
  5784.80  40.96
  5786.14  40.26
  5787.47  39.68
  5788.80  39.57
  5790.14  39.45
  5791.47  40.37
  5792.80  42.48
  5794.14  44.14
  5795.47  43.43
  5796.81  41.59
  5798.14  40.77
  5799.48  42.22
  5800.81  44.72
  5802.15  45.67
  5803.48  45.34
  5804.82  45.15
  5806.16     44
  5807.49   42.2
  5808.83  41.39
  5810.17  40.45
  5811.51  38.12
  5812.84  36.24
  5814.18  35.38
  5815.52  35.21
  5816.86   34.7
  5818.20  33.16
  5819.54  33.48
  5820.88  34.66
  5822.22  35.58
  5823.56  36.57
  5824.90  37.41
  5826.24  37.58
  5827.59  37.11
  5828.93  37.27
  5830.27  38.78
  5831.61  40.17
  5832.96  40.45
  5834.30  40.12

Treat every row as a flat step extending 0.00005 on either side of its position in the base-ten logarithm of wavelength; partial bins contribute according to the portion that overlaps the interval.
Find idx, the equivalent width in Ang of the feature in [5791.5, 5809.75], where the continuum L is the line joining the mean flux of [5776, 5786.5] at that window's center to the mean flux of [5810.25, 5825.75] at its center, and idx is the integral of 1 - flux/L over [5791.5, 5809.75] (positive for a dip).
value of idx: -3.3 Ang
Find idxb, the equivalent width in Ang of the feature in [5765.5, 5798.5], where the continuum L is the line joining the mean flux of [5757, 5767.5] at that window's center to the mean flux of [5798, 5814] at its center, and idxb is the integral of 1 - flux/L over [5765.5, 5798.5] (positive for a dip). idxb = 1.0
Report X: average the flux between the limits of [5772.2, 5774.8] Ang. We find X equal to 37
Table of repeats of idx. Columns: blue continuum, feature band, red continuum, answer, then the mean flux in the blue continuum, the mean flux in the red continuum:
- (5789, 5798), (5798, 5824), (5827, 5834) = 0.8 Ang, 41.7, 38.9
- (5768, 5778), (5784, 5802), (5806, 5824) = -2.4 Ang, 36.3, 37.1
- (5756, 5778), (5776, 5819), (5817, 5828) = -4.0 Ang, 37.5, 35.6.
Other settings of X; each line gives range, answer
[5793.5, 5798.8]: 42.5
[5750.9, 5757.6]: 44.4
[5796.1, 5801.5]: 42.3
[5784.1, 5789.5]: 40.1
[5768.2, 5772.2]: 36.8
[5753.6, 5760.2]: 44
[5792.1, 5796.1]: 43.3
